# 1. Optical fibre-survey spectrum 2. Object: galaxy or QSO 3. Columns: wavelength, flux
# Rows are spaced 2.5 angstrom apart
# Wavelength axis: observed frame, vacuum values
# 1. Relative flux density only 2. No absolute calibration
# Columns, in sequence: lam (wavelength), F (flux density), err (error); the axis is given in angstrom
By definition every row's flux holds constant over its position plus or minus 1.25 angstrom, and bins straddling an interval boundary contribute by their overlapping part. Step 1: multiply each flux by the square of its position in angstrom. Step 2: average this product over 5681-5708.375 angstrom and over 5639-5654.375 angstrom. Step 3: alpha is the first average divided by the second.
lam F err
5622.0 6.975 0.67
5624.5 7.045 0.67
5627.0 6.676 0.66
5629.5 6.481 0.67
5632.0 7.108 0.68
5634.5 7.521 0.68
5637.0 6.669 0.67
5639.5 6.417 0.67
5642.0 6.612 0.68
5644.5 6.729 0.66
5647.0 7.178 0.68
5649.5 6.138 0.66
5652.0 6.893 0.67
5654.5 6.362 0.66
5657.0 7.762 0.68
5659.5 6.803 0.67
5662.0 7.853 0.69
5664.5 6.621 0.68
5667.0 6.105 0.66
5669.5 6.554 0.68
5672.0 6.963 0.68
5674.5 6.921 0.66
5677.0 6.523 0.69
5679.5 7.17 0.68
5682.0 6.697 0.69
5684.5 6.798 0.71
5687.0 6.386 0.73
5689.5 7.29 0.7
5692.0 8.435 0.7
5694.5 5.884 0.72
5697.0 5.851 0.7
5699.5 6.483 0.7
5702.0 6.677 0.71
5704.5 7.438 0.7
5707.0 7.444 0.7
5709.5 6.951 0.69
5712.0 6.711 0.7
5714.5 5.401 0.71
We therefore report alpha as 1.05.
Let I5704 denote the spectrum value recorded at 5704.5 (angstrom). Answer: 7.438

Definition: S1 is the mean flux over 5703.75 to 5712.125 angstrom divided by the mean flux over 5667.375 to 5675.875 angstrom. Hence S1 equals 1.1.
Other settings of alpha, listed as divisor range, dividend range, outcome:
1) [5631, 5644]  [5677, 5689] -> 1.00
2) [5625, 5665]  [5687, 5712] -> 1.02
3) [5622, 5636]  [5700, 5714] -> 1.02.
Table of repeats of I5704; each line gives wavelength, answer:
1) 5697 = 5.851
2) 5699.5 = 6.483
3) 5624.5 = 7.045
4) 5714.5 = 5.401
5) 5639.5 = 6.417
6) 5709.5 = 6.951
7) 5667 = 6.105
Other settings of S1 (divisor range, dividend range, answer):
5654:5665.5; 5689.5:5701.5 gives 0.94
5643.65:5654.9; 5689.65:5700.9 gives 1.01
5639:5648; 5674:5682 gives 1.01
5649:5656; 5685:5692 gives 1.09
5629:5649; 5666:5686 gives 0.98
